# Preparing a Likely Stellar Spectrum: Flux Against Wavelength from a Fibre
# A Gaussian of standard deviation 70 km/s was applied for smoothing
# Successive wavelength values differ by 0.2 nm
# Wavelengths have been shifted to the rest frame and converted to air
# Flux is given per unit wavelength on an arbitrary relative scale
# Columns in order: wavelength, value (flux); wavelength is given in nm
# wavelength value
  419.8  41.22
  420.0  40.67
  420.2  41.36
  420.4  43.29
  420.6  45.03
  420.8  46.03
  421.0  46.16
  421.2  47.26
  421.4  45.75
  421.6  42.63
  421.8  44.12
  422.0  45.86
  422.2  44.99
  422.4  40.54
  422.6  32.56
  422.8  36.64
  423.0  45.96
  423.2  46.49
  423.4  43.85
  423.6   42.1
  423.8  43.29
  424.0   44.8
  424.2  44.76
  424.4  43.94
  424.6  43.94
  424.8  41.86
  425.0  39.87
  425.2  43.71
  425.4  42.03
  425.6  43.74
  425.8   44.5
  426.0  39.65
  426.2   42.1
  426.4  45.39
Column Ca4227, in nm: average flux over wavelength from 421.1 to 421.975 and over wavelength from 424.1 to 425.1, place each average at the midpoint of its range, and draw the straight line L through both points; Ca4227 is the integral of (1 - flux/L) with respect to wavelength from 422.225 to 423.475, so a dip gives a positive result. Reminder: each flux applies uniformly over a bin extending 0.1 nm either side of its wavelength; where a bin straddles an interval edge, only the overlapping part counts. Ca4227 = 0.08 nm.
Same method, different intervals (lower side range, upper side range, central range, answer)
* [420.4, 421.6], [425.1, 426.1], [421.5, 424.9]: 0.10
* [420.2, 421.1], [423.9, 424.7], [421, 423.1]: 0.08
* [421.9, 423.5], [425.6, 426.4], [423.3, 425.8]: -0.05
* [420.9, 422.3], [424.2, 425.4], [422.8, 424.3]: -0.01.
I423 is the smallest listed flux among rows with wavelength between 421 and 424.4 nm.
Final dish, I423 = 32.56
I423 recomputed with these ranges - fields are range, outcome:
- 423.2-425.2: 39.87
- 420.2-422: 41.36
